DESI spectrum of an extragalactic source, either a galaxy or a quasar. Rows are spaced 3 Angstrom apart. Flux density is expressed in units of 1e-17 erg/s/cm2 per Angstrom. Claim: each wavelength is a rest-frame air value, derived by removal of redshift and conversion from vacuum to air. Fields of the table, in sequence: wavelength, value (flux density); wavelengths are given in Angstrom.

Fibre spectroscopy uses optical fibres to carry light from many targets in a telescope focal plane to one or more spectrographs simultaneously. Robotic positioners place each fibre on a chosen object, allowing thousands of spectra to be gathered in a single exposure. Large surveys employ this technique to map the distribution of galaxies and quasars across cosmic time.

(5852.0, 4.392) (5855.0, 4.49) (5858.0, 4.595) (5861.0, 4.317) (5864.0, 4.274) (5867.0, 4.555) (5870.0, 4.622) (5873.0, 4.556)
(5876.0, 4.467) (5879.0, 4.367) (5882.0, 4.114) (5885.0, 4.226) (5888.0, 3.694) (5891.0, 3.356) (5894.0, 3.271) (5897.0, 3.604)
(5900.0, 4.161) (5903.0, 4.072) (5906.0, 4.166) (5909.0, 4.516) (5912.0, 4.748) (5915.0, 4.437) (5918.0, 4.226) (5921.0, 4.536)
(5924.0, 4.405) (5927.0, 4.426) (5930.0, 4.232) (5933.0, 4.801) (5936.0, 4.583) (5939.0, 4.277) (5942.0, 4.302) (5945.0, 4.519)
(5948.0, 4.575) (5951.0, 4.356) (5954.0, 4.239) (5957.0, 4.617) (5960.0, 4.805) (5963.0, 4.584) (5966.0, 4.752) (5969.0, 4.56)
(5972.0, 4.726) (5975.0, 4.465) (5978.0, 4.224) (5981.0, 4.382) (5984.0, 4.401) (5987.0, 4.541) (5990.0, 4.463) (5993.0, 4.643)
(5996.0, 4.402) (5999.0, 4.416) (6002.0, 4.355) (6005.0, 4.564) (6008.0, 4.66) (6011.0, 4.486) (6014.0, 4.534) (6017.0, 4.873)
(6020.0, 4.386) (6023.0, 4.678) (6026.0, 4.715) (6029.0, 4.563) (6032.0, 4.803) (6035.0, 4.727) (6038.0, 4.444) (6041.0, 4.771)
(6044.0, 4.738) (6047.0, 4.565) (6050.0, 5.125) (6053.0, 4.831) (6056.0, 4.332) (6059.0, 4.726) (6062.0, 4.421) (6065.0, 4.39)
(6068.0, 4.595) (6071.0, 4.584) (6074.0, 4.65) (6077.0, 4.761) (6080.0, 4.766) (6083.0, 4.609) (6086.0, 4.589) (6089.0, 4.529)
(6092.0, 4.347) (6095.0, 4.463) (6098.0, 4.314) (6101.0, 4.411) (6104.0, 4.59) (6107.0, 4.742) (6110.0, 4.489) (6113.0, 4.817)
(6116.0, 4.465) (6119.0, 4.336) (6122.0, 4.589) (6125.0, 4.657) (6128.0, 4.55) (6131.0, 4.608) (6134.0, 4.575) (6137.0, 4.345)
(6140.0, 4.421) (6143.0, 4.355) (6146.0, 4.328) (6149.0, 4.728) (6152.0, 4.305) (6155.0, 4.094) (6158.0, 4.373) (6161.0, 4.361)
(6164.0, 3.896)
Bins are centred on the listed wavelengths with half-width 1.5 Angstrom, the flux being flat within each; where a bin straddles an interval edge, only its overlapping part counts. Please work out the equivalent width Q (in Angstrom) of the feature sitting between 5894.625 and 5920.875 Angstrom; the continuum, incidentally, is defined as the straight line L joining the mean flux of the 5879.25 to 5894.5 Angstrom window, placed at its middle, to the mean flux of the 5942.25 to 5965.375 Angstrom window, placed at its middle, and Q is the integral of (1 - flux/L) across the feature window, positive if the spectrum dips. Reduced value -1.2 Angstrom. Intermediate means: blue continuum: 3.81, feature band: 4.22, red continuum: 4.52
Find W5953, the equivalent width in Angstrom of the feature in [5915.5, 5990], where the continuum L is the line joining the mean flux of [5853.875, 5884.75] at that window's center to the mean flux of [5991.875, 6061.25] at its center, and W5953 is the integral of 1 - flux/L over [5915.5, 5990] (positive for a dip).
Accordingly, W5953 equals 0.8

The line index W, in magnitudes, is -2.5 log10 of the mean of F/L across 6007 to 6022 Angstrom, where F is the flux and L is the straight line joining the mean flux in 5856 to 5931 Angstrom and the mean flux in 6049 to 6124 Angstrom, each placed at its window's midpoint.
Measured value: -0.03 mag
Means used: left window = 4.24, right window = 4.58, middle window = 4.59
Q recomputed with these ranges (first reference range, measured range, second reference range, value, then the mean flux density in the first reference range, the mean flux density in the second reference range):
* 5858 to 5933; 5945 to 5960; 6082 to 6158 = -0.6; 4.24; 4.49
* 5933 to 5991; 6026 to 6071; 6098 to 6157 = -1.5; 4.5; 4.49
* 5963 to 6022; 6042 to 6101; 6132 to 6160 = -1.8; 4.52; 4.39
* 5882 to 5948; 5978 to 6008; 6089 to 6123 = -0.8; 4.22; 4.51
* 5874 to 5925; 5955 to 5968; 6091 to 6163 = -1.3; 4.14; 4.47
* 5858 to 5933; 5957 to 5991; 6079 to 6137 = -1.5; 4.24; 4.54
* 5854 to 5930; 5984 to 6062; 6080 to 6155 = -3.7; 4.25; 4.5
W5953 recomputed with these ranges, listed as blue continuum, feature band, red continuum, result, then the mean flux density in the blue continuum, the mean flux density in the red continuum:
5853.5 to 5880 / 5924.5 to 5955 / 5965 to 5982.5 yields 0.45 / 4.47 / 4.51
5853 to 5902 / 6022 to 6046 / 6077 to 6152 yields -1.49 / 4.17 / 4.53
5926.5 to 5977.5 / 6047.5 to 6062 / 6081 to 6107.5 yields -0.63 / 4.51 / 4.51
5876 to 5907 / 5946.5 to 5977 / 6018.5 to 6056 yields -1.94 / 3.93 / 4.68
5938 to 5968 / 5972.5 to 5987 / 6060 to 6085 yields 0.38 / 4.51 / 4.6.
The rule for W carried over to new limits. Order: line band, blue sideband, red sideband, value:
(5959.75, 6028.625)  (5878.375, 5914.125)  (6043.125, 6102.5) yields -0.051 mag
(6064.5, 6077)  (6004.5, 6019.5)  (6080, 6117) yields -0.007 mag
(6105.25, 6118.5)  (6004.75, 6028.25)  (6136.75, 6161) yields -0.040 mag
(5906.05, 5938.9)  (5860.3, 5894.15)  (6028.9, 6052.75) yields -0.033 mag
